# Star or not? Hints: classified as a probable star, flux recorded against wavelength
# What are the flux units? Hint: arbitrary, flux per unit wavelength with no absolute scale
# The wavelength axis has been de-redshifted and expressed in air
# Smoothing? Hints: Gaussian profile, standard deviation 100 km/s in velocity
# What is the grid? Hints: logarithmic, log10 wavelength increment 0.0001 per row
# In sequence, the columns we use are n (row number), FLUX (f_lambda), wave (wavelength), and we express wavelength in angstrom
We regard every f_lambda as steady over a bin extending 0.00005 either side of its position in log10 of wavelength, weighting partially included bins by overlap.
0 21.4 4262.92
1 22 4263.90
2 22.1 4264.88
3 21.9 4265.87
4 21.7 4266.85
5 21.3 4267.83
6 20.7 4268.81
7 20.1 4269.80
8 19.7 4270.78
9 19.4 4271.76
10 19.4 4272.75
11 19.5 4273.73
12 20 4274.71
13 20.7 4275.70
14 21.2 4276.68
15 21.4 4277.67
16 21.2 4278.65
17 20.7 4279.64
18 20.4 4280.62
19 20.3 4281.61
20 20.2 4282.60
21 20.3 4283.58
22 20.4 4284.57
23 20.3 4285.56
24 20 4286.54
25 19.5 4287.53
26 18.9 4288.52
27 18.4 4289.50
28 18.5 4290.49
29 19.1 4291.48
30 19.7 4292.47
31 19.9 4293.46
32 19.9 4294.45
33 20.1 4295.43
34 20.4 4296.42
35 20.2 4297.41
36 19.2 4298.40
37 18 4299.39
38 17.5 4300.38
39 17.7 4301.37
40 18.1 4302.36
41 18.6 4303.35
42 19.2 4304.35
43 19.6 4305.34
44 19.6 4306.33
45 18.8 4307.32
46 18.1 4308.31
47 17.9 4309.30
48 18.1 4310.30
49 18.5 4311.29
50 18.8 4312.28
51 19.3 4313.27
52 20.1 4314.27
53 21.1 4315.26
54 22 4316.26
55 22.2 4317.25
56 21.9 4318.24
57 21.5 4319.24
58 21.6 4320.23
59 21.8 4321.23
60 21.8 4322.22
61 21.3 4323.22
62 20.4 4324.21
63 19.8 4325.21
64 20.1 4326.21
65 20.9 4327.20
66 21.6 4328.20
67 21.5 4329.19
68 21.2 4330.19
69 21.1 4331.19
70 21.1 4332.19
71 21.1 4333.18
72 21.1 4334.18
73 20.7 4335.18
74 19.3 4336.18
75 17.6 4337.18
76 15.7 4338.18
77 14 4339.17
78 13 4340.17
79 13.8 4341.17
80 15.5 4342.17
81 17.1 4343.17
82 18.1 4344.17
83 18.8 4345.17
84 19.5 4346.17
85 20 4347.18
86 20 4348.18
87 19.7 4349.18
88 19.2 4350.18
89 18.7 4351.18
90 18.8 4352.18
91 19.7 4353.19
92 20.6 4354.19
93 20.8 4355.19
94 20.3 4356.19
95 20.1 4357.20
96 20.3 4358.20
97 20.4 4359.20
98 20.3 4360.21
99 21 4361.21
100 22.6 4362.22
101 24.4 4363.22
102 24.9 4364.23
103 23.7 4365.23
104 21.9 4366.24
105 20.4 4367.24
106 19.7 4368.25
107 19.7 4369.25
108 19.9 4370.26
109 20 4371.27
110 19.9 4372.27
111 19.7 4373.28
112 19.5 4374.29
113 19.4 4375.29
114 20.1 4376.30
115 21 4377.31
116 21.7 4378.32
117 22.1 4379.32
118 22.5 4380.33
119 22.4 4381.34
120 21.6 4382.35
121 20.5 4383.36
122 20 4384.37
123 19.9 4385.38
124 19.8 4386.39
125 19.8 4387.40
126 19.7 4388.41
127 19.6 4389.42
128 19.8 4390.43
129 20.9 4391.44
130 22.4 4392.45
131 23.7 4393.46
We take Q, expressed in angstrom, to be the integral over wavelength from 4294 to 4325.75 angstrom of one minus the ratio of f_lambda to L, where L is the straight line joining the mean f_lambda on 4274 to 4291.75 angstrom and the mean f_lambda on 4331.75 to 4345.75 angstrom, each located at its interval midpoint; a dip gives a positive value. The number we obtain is -1.5 angstrom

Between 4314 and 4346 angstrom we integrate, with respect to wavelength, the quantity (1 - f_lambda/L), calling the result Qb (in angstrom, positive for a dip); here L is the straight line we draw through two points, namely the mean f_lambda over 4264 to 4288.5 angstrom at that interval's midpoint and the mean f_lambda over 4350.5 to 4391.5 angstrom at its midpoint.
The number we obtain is 1.5 angstrom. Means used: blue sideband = 20.5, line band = 19.6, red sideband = 20.7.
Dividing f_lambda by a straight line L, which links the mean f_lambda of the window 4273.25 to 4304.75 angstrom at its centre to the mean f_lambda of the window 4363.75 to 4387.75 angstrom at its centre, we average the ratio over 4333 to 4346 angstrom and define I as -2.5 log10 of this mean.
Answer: 0.174 mag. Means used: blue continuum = 19.7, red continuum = 20.8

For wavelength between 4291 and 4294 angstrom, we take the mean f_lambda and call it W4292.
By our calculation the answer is 19.5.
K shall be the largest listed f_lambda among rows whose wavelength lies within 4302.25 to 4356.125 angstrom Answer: 22.2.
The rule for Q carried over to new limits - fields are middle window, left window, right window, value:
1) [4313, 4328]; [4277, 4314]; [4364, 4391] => -1.00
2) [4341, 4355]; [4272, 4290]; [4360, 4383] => 1.51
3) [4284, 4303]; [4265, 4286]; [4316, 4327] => 1.44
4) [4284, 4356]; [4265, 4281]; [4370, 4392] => 3.95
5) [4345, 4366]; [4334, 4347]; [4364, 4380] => -1.95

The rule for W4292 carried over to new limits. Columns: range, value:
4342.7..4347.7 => 18.7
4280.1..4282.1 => 20.4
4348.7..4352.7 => 19.1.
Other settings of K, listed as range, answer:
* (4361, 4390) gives 24.9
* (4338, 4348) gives 20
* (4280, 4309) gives 20.4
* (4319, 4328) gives 21.8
